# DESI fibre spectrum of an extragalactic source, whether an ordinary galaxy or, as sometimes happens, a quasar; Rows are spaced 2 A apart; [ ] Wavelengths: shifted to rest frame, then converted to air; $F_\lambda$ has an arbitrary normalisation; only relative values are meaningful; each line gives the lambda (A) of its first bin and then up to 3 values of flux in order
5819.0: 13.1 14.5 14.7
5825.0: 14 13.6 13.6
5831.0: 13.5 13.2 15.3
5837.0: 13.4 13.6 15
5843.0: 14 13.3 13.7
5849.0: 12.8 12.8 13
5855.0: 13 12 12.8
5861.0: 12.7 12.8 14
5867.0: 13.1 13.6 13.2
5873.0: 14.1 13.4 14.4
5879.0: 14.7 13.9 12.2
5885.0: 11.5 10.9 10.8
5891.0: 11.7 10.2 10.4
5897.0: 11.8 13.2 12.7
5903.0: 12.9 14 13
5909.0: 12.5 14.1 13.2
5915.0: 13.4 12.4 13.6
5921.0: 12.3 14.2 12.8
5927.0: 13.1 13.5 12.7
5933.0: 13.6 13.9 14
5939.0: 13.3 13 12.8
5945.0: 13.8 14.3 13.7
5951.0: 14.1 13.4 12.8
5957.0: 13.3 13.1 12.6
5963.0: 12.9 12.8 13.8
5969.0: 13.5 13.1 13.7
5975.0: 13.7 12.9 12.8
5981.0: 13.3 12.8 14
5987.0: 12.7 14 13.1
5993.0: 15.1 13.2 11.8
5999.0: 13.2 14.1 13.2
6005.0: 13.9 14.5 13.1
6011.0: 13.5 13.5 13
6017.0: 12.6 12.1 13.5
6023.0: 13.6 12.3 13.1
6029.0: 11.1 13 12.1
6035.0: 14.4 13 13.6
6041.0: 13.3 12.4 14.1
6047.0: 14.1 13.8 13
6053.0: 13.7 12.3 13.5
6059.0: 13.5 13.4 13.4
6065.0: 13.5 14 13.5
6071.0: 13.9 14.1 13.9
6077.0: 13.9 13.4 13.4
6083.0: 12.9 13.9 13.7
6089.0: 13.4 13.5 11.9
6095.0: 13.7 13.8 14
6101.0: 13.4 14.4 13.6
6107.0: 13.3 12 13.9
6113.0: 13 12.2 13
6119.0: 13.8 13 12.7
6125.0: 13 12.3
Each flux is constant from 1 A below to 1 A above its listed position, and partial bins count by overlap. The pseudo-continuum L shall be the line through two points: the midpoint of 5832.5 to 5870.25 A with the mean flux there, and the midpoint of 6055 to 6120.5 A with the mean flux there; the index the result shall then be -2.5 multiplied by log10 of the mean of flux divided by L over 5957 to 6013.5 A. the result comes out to 0.005 mag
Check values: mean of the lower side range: 13.4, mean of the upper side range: 13.4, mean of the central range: 13.4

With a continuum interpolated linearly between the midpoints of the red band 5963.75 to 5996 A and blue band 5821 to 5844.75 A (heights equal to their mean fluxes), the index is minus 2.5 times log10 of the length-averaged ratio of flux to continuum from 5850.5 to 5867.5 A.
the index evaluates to 0.08 mag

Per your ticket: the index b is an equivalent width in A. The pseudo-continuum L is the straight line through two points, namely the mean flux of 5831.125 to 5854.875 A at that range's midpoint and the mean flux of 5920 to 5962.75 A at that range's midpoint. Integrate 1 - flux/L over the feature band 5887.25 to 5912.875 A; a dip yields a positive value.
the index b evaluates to 2.26 A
